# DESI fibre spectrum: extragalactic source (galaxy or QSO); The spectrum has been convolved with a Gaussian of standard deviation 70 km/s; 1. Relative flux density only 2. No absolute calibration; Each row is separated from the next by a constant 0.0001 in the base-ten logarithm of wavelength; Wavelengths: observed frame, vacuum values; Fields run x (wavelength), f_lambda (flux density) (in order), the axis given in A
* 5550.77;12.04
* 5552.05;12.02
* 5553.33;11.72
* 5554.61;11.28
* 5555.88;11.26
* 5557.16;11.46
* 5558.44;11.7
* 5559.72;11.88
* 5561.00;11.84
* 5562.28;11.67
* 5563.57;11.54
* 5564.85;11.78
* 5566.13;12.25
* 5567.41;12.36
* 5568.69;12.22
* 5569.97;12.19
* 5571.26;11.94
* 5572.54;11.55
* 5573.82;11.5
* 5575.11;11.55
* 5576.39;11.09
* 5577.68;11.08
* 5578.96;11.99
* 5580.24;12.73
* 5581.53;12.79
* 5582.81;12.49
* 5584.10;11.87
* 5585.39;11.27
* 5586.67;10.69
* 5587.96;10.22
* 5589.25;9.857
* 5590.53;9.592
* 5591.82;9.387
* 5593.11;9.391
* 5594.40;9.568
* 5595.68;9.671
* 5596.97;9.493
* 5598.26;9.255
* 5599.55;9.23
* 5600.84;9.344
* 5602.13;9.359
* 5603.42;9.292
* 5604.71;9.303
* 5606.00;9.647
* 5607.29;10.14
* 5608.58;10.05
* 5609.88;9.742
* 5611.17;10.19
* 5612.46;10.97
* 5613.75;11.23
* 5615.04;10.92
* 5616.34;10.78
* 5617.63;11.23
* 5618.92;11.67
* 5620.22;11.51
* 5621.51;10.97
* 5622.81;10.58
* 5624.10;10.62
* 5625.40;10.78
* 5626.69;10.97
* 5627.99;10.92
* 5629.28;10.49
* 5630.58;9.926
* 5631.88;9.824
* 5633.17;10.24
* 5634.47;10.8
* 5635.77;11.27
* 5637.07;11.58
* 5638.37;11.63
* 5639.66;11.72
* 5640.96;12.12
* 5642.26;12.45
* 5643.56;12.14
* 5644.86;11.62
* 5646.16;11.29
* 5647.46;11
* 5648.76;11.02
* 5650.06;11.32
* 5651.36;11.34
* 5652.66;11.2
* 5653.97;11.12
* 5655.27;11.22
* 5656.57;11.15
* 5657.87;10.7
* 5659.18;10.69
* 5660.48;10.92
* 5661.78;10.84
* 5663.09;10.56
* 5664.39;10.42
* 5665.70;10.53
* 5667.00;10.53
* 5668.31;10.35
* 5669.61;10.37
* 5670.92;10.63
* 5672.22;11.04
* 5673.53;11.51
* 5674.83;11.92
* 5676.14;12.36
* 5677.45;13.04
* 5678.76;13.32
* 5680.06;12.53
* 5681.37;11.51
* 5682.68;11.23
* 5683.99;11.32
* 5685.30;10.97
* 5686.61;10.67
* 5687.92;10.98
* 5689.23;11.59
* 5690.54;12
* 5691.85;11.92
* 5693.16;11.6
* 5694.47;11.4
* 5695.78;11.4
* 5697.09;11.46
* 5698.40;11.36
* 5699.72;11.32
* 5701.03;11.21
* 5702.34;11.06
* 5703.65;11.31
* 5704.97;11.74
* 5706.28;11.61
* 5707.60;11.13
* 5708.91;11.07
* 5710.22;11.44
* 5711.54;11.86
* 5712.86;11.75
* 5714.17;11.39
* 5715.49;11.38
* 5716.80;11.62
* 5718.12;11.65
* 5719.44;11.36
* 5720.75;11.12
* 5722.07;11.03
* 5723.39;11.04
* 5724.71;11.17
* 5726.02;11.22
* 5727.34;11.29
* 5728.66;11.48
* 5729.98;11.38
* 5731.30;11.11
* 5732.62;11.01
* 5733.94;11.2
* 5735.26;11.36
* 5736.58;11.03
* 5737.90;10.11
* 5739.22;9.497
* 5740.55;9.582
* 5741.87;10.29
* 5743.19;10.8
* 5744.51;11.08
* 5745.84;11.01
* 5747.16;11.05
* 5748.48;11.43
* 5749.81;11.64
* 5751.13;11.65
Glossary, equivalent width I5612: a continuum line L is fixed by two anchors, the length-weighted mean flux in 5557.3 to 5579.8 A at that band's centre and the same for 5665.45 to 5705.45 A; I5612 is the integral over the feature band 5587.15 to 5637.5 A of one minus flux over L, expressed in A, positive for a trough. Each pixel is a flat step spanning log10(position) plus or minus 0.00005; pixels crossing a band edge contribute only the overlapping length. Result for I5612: 6.0 A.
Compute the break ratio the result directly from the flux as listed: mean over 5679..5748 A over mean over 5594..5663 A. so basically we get 1.0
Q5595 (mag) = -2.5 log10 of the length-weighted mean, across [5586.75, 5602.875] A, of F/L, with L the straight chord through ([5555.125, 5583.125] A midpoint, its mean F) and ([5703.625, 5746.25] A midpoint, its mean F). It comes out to 0.22 mag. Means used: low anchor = 11.9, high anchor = 11.1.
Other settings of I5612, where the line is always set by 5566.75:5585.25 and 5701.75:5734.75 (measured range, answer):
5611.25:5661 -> 2.5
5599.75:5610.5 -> 2.0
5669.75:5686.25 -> -0.3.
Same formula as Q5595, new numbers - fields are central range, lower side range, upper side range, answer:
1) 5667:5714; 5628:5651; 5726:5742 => -0.05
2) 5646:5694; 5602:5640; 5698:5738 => -0.03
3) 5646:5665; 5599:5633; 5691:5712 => -0.01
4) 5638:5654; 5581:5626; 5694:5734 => -0.08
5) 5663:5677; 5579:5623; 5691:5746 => -0.01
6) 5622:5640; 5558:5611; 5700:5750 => 0.01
